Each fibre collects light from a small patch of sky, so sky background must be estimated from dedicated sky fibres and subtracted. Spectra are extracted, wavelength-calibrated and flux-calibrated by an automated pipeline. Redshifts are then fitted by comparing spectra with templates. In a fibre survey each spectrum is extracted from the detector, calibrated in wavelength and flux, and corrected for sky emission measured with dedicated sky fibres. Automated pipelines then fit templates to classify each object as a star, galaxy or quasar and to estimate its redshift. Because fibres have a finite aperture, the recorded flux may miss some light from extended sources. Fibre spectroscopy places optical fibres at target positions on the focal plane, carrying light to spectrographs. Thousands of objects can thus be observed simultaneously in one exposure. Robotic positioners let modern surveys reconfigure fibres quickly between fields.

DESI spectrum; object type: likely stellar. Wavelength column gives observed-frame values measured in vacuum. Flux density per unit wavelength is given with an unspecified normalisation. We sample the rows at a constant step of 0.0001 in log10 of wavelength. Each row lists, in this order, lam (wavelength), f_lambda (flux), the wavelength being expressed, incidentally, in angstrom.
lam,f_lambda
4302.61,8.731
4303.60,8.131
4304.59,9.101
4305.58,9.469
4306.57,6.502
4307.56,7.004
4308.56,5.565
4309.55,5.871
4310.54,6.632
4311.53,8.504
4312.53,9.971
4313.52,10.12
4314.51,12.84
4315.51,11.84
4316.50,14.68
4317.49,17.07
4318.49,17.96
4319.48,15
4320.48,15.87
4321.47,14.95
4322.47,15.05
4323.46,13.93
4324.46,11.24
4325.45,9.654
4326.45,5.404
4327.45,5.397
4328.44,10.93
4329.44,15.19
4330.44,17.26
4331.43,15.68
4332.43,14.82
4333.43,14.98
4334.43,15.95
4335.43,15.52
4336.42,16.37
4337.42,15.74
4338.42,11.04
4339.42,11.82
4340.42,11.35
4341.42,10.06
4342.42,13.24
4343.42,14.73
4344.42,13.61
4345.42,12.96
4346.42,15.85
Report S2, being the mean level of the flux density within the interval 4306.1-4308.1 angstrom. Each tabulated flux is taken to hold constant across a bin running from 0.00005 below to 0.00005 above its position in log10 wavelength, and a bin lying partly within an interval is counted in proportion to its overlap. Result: 6.71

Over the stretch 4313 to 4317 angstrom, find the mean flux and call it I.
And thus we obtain 12.4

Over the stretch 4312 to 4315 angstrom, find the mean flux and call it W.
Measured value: 10.9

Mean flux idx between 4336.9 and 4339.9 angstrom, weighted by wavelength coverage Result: 12.9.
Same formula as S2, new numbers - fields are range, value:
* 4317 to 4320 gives 16.6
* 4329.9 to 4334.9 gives 15.7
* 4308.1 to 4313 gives 7.31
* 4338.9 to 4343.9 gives 12.2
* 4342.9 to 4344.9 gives 14.2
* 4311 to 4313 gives 9.16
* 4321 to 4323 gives 15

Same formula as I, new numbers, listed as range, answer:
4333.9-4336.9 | 16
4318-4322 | 15.9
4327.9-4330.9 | 14.3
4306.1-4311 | 6.31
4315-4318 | 14.5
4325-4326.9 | 7.51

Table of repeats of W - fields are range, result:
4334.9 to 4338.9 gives 14.7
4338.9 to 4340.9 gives 11.6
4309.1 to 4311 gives 6.26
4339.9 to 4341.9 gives 10.7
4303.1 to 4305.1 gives 8.64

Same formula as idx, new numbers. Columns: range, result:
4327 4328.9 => 8.21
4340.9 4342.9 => 11.6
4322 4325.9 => 12.5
